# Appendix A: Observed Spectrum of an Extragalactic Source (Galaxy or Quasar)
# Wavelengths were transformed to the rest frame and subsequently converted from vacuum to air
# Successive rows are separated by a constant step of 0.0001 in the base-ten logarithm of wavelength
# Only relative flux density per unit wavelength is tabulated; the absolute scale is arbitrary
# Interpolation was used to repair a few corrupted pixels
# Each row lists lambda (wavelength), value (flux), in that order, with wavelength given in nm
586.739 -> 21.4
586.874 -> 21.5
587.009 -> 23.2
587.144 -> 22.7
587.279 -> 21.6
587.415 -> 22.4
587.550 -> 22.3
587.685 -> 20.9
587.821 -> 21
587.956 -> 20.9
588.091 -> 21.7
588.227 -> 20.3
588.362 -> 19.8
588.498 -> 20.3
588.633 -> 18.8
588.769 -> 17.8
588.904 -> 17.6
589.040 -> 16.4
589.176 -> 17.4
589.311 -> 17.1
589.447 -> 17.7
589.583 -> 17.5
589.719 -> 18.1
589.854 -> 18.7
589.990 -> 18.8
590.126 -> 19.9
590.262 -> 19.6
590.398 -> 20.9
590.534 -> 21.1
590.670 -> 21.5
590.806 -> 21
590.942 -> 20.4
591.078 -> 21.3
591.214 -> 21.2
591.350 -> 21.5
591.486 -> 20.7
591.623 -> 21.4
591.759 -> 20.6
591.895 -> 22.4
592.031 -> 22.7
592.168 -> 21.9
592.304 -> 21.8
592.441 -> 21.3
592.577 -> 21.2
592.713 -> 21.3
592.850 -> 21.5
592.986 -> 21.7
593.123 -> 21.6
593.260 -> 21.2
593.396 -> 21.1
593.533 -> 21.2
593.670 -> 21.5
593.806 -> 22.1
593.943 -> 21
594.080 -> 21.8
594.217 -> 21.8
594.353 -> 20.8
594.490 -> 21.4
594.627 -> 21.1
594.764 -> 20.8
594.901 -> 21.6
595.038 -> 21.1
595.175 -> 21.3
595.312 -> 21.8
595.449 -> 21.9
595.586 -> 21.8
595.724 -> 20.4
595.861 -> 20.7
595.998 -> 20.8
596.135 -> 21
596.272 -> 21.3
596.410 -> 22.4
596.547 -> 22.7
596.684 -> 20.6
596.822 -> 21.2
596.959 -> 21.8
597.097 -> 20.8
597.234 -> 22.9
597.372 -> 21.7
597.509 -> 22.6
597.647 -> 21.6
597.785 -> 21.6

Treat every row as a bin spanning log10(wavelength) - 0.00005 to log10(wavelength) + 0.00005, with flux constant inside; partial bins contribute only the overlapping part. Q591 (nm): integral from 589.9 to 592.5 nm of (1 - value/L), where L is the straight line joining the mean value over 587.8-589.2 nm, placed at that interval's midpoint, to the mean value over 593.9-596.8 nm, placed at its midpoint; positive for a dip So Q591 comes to -0.12 nm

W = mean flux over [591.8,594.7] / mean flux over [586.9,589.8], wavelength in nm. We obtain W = 1.09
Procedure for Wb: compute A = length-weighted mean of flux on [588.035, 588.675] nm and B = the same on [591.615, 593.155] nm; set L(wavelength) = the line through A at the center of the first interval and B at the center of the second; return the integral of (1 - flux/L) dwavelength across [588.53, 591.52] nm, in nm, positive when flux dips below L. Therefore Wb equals 0.215 nm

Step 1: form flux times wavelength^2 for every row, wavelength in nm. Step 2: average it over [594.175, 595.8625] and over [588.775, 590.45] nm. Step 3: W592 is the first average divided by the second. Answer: 1.2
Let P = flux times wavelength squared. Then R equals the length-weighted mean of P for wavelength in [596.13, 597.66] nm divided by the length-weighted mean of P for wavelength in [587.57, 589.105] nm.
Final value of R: 1.14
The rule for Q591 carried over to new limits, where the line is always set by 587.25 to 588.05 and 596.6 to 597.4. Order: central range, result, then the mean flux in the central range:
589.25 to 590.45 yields 0.16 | 18.7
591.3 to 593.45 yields 0.00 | 21.5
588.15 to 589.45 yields 0.19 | 18.4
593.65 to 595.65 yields 0.01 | 21.5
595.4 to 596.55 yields 0.01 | 21.4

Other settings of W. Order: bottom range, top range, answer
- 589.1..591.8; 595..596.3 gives 1.07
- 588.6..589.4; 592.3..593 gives 1.23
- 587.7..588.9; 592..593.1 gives 1.08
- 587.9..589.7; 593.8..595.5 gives 1.15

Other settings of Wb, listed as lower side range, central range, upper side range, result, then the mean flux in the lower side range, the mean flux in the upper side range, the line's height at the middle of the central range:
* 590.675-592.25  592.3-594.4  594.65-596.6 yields -0.004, 21.4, 21.4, 21.4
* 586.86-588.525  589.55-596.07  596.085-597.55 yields 0.172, 21.5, 21.7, 21.6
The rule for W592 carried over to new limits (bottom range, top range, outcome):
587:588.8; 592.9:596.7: 1.04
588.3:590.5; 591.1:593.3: 1.17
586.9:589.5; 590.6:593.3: 1.08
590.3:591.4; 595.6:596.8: 1.03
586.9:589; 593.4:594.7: 1.05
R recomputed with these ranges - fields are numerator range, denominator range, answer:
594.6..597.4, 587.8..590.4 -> 1.16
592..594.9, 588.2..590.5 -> 1.17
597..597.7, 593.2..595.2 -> 1.04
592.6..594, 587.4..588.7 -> 1.05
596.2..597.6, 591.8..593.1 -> 1.02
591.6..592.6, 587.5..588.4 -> 1.05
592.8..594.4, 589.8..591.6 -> 1.06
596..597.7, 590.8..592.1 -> 1.03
